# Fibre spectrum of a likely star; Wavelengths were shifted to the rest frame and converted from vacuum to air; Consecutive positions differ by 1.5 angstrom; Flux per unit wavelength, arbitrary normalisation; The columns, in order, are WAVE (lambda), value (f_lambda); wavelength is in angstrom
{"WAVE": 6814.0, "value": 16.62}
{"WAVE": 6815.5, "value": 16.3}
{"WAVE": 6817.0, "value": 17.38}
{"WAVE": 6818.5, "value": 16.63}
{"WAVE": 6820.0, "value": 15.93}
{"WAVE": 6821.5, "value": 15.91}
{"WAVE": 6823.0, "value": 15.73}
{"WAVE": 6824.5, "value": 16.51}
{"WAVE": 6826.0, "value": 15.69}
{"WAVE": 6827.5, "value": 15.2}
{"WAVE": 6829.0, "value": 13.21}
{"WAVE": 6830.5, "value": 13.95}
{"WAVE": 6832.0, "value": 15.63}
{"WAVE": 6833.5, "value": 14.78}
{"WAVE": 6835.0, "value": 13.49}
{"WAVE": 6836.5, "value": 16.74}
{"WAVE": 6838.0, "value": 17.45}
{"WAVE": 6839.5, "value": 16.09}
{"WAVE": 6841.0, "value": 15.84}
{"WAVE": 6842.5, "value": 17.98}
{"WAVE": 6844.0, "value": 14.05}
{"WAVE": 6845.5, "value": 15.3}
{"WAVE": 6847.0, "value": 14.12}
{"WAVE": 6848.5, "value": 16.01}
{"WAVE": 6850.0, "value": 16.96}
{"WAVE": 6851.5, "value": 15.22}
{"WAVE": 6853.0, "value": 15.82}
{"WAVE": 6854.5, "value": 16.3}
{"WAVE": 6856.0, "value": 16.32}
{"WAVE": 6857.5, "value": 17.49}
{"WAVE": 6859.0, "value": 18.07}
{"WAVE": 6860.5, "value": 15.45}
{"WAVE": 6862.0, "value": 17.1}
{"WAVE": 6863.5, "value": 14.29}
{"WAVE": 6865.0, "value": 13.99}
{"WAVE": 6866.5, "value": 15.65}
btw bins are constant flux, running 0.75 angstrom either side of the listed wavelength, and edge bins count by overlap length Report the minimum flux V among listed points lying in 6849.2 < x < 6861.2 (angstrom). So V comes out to 15.22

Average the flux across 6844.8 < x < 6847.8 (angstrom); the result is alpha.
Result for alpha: 14.7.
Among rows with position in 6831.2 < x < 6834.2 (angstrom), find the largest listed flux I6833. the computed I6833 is 15.63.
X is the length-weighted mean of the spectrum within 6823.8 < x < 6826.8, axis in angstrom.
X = 16.1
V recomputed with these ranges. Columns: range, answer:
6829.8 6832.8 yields 13.95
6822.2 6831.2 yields 13.21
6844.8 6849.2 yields 14.12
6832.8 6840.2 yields 13.49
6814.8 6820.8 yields 15.93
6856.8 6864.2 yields 14.29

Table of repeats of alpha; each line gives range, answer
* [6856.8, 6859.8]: 17.7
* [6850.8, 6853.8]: 15.5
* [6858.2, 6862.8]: 16.9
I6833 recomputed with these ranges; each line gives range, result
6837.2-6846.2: 17.98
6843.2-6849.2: 16.01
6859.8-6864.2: 17.1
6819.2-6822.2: 15.93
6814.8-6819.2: 17.38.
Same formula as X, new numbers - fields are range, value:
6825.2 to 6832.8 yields 14.7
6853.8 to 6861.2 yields 16.7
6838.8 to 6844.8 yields 16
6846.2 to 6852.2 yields 15.6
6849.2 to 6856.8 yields 16.1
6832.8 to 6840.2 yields 15.7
